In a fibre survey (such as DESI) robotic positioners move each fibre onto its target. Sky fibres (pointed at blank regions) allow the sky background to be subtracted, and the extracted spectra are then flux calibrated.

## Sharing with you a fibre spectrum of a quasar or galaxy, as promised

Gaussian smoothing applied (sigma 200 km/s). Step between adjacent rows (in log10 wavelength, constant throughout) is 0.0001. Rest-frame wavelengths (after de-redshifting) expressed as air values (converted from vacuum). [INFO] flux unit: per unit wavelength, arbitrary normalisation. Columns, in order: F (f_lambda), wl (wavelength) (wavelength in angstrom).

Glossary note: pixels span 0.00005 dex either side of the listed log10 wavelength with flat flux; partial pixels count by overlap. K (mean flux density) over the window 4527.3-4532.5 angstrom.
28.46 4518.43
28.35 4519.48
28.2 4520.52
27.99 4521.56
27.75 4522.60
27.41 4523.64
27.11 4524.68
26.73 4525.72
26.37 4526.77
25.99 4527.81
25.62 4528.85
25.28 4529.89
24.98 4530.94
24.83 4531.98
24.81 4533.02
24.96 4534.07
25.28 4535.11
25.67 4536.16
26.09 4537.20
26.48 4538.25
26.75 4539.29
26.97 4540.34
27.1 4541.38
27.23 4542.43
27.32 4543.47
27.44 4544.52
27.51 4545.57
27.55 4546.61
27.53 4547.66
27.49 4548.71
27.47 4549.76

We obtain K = 25.4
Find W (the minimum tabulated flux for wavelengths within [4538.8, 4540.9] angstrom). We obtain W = 26.75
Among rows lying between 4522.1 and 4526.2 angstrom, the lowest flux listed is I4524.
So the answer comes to 26.73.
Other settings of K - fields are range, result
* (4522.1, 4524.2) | 27.6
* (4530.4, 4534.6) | 24.9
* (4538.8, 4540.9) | 26.9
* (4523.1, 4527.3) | 26.9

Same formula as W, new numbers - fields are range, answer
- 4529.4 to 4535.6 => 24.81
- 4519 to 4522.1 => 27.99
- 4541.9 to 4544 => 27.23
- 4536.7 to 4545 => 26.09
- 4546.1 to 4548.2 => 27.53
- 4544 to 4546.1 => 27.44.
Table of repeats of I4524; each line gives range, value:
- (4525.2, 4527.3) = 26.37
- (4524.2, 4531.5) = 24.98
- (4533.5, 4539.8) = 24.96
